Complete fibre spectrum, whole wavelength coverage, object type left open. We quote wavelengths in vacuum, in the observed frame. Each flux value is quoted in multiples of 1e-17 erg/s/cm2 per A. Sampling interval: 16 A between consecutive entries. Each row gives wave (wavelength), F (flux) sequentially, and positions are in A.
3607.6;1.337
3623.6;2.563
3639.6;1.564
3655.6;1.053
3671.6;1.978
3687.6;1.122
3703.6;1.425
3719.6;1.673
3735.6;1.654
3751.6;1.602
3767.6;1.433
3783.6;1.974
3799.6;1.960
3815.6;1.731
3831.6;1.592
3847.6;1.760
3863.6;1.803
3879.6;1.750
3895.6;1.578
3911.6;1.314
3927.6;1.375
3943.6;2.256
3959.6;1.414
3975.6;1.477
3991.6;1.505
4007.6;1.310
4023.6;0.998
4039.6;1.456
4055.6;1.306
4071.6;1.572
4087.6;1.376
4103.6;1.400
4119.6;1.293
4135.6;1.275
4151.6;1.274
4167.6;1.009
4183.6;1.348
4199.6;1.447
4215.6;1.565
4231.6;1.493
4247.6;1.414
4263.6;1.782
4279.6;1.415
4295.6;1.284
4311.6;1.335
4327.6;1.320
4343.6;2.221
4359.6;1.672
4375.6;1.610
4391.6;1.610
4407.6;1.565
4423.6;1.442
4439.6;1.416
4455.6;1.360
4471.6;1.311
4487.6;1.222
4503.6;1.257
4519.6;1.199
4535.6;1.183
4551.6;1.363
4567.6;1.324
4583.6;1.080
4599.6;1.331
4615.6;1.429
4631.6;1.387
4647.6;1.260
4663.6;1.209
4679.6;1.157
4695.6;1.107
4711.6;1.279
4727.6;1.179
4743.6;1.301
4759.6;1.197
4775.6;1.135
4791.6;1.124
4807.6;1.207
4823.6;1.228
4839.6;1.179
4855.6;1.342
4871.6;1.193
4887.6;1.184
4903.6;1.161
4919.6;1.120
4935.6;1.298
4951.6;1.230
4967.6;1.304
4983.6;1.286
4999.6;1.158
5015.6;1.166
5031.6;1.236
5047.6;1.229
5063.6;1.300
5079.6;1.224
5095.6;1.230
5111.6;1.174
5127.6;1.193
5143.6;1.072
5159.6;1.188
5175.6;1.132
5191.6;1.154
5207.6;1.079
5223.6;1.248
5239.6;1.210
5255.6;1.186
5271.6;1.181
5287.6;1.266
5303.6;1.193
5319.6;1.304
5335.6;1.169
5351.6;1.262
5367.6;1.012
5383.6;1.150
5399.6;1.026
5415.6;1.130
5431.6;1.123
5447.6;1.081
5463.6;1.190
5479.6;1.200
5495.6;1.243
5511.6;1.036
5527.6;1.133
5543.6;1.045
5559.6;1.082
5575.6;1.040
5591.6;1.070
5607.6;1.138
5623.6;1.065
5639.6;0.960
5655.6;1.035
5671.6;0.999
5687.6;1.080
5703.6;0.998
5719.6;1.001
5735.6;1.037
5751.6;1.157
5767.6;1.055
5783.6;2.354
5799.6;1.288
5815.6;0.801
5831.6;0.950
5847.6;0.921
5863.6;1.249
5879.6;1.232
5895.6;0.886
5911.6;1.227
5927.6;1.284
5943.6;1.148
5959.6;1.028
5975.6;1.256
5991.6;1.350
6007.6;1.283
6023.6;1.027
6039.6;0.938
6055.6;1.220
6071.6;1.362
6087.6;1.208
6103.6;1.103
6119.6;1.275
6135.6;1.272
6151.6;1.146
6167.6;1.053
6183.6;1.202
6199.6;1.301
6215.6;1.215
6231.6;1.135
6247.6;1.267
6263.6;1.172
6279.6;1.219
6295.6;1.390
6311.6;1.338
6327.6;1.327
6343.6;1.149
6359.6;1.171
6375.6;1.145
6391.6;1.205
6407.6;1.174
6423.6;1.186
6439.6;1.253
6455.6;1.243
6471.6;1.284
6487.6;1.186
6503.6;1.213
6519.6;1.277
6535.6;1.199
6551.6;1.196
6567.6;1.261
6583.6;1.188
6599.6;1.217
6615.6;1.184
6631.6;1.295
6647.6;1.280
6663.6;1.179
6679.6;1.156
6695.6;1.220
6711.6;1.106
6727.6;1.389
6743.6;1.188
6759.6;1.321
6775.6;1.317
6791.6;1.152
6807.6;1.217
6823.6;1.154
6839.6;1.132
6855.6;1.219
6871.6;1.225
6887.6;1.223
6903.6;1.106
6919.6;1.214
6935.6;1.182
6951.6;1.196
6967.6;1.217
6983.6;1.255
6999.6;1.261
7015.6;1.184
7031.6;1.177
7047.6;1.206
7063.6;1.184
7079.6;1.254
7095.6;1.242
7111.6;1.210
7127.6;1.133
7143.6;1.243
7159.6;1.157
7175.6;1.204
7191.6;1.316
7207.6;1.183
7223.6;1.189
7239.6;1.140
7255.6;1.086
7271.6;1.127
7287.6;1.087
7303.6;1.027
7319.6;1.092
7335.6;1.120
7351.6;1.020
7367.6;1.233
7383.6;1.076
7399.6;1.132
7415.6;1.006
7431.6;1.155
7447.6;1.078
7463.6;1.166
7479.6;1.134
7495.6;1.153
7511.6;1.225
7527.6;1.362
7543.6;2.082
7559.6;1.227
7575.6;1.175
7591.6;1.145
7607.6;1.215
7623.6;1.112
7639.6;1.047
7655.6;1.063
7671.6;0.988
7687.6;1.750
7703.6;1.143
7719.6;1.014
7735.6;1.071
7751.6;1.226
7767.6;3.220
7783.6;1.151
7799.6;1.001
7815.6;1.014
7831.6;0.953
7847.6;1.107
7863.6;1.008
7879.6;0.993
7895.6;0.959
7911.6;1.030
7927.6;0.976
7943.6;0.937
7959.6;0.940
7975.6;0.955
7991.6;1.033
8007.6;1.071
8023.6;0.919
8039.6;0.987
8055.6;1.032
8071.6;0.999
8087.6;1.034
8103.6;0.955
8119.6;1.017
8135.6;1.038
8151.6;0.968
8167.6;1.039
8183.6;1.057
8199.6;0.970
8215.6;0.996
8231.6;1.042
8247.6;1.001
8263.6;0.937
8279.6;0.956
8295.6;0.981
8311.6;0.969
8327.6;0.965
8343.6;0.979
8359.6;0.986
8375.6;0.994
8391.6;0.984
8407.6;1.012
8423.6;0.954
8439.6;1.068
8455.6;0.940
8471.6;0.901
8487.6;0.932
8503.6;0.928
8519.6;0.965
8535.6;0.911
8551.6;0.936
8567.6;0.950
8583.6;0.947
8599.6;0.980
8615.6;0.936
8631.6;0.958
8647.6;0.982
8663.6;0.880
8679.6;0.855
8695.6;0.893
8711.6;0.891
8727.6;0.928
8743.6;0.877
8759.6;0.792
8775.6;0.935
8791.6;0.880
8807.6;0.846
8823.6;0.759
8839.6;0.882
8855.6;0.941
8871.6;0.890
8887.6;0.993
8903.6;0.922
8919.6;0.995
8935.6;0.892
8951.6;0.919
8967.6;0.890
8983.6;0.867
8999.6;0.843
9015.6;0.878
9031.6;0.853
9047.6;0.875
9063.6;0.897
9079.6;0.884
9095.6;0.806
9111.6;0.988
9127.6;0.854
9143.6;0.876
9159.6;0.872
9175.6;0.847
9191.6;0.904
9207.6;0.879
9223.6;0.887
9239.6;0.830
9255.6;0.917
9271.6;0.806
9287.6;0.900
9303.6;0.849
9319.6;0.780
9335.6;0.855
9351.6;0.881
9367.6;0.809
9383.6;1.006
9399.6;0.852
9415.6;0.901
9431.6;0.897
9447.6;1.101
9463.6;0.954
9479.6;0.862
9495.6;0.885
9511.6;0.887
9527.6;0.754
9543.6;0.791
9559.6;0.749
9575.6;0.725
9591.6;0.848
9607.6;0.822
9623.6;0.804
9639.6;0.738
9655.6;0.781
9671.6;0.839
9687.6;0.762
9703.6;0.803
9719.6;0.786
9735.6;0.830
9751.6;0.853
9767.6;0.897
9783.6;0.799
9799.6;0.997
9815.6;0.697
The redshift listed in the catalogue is 0.551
